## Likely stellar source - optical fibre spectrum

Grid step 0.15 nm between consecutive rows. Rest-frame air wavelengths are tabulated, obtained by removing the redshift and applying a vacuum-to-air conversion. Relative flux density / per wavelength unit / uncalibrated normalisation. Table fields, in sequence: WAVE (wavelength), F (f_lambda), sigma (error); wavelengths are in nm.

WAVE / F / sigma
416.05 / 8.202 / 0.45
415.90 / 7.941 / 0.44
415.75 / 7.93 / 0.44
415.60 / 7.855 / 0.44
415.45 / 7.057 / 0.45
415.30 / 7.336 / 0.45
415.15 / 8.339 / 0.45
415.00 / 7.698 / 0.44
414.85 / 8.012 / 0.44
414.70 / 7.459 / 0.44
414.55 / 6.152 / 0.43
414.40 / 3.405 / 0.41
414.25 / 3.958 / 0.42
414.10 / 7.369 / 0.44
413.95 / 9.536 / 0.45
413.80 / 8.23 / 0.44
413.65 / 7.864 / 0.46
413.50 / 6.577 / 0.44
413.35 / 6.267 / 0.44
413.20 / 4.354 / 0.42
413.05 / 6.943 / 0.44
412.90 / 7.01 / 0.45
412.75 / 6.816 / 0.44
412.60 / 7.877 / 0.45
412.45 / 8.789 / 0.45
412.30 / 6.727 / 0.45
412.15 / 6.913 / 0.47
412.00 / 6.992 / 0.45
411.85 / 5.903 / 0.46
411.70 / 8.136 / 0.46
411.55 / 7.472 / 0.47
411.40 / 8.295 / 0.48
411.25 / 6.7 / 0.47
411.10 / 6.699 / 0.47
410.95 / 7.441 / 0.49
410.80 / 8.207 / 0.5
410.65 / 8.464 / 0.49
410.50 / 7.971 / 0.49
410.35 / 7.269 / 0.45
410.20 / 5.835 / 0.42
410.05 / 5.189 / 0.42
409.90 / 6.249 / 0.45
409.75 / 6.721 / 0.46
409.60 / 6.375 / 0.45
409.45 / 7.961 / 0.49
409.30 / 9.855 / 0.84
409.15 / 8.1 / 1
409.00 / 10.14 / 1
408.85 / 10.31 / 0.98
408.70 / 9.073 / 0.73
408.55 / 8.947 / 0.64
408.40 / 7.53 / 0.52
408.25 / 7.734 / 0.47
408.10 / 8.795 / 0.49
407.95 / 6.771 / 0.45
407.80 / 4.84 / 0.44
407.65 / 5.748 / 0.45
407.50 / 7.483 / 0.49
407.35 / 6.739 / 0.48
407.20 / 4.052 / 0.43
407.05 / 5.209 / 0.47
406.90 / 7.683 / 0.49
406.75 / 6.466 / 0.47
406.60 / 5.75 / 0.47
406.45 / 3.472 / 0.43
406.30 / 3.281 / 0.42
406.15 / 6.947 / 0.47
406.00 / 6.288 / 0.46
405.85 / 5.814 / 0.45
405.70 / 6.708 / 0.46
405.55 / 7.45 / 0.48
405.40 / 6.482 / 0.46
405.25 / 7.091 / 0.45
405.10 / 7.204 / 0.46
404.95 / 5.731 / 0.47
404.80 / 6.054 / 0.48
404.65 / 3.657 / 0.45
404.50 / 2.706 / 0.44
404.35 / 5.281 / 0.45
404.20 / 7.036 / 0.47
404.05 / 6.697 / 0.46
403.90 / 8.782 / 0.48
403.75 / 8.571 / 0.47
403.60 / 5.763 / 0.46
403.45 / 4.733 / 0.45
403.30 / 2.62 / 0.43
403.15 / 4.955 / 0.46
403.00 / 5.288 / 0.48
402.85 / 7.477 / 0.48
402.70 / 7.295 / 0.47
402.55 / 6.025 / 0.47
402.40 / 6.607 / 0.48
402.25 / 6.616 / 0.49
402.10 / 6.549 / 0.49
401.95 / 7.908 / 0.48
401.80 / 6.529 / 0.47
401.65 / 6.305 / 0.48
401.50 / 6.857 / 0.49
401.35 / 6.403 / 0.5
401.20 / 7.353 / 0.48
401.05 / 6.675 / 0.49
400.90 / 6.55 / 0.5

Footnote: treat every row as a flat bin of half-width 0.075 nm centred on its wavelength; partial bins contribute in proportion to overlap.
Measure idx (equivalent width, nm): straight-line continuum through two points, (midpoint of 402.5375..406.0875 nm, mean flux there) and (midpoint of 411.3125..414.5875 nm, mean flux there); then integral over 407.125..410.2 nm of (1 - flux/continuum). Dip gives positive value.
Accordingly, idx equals -0.43 nm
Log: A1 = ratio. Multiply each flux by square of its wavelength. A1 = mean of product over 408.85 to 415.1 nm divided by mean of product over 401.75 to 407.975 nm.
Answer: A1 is 1.2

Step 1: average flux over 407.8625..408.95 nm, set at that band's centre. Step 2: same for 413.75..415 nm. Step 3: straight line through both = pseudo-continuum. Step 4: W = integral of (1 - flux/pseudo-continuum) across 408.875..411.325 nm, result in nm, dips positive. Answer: 0.15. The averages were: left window 8.45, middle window 7.51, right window 6.79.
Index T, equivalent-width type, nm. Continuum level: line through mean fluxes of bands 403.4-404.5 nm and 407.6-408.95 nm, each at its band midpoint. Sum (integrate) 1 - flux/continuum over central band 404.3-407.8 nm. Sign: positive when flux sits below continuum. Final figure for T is 0.66 nm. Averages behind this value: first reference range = 6.47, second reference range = 7.83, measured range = 5.78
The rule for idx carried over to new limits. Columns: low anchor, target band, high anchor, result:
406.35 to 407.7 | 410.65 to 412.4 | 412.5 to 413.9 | -0.174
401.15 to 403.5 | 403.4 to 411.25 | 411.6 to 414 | -0.093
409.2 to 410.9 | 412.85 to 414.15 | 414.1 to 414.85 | -0.229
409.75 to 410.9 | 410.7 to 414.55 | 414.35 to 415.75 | 0.057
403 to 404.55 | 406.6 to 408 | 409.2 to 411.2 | 0.104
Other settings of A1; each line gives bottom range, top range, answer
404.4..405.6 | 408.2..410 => 1.46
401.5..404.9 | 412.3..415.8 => 1.23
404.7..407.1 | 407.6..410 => 1.30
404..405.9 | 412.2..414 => 1.25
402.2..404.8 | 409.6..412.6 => 1.26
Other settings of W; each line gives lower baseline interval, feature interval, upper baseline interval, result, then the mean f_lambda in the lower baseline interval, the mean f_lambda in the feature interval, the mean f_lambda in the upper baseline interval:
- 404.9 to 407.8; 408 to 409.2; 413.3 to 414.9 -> -0.484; 6.05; 8.8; 6.79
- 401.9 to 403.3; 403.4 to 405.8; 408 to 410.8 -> 0.180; 6.29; 6.26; 7.92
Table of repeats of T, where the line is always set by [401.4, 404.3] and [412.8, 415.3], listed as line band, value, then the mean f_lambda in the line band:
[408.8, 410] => -0.26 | 8.11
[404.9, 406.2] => -0.02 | 6.65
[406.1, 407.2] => 0.20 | 5.41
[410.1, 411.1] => -0.10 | 7.41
